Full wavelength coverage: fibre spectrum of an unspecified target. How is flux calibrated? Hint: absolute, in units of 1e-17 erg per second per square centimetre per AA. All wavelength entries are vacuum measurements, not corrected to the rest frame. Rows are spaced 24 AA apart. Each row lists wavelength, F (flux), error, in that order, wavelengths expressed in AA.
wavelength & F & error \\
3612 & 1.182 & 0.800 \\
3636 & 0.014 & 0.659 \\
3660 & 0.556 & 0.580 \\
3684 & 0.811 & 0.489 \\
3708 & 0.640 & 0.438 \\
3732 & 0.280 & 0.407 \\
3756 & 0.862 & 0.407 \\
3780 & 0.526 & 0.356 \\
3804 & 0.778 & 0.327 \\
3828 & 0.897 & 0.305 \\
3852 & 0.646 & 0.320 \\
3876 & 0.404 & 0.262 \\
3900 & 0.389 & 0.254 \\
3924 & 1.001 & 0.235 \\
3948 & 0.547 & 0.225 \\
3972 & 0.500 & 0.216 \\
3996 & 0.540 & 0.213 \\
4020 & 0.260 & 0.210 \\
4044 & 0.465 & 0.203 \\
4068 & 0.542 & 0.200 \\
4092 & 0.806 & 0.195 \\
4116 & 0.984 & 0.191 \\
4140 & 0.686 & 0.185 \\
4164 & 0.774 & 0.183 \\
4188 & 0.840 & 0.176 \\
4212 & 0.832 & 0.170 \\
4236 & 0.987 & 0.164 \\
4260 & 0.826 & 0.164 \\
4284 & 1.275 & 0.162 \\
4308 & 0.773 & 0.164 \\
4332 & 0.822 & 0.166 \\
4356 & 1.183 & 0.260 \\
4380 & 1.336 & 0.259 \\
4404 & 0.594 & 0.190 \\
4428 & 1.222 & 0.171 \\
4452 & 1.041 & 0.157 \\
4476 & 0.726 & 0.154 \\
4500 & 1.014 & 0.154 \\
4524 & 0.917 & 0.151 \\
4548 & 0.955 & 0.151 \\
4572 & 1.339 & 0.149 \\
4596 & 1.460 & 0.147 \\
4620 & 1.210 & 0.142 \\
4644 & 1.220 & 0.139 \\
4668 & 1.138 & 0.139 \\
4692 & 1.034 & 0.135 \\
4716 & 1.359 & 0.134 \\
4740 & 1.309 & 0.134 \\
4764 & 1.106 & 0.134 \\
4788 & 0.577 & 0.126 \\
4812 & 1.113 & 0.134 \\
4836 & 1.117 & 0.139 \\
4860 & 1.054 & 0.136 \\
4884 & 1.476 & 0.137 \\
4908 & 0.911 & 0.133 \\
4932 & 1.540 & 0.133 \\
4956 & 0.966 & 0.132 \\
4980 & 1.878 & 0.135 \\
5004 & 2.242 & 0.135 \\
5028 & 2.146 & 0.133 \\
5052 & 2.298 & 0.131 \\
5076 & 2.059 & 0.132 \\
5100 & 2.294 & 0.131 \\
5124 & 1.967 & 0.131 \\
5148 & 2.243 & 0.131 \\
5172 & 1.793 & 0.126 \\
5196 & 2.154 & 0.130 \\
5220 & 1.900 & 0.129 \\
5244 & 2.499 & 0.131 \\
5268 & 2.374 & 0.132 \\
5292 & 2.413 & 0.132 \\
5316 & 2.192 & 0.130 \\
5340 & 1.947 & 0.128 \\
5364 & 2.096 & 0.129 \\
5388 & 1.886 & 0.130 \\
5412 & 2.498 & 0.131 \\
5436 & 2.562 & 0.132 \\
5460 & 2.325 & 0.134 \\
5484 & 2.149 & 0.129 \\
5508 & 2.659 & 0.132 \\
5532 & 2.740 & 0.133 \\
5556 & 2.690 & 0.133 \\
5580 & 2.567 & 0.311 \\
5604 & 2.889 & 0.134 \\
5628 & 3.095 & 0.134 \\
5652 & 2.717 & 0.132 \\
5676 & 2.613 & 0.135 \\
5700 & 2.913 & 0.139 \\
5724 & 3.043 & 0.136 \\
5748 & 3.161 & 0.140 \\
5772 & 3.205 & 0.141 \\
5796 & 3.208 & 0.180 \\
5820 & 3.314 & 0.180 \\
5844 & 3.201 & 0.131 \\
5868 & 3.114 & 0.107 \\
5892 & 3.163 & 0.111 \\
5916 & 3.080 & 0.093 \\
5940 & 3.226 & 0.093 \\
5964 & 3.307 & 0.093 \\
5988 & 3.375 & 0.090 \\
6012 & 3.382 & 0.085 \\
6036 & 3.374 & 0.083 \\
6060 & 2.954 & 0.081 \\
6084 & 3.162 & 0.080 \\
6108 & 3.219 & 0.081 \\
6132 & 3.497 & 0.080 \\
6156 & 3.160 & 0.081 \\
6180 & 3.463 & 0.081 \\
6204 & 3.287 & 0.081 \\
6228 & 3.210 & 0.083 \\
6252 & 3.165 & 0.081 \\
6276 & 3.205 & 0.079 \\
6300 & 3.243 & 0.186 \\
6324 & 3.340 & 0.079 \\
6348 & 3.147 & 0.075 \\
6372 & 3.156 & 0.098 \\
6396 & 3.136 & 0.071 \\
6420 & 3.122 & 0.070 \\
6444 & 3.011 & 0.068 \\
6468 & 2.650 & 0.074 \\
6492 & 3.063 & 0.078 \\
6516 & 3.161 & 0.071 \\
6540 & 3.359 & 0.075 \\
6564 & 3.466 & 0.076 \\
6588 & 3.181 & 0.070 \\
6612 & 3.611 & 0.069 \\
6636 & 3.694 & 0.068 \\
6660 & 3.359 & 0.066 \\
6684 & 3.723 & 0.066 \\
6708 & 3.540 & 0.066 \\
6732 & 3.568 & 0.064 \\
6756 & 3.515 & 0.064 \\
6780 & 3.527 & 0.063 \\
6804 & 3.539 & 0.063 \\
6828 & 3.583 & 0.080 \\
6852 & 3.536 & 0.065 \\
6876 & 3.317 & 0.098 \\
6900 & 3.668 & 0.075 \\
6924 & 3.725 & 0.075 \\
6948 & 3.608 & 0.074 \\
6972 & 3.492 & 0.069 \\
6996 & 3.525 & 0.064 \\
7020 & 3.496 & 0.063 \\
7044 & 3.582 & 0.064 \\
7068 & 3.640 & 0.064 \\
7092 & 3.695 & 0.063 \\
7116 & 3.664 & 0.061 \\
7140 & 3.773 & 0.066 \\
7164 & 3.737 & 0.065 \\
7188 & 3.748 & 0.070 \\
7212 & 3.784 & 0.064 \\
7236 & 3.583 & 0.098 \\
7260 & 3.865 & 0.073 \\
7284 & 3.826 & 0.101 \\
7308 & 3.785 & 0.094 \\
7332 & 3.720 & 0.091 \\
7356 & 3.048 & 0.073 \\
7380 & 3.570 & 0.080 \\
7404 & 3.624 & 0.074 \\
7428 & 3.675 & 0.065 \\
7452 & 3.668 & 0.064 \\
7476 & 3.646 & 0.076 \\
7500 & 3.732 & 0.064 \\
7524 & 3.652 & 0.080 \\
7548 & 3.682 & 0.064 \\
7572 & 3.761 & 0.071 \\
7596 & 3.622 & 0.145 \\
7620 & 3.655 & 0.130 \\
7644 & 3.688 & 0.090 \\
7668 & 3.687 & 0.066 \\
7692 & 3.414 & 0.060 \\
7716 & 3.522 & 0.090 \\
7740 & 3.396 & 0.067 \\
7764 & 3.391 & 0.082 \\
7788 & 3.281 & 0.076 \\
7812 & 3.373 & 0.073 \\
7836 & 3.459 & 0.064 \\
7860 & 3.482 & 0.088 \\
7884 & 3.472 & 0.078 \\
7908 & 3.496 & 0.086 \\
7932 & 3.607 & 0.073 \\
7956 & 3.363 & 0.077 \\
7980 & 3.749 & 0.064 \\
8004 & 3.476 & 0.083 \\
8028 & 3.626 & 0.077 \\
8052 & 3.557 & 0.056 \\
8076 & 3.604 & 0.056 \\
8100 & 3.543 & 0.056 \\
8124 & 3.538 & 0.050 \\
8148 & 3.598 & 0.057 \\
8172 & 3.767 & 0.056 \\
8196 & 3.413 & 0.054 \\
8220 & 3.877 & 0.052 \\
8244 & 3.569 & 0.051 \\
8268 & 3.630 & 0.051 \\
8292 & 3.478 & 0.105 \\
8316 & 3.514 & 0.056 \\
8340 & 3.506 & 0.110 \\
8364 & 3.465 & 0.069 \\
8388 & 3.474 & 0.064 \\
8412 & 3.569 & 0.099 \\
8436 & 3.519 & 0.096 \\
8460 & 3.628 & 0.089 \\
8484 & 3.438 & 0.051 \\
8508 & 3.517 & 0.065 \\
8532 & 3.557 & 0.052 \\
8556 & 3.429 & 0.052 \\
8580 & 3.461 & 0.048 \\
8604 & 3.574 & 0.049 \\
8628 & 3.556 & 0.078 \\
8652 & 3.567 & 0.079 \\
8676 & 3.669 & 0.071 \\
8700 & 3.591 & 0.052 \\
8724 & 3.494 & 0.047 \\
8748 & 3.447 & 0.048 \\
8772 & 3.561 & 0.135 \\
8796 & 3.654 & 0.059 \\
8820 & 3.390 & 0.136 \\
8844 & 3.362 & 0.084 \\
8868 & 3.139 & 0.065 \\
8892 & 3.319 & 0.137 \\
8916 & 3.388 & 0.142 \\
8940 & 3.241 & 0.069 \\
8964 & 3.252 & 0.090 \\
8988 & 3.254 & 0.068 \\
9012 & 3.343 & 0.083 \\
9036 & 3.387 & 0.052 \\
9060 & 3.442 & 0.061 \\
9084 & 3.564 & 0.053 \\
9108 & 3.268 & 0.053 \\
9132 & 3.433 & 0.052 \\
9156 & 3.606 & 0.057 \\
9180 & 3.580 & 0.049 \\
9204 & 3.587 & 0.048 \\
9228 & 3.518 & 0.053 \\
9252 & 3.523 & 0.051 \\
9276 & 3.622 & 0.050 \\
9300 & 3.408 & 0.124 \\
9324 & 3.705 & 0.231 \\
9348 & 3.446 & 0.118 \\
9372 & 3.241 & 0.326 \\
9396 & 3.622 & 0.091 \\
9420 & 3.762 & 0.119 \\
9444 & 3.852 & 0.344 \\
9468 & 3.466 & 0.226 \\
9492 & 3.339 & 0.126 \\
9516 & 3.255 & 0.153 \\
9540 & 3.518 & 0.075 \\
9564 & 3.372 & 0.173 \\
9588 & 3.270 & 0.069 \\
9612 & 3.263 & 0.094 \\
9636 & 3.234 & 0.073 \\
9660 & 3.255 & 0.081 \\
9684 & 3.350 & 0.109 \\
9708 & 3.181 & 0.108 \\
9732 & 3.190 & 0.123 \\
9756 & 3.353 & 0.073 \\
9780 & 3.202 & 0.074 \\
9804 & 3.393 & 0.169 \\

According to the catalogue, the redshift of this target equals 0.249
